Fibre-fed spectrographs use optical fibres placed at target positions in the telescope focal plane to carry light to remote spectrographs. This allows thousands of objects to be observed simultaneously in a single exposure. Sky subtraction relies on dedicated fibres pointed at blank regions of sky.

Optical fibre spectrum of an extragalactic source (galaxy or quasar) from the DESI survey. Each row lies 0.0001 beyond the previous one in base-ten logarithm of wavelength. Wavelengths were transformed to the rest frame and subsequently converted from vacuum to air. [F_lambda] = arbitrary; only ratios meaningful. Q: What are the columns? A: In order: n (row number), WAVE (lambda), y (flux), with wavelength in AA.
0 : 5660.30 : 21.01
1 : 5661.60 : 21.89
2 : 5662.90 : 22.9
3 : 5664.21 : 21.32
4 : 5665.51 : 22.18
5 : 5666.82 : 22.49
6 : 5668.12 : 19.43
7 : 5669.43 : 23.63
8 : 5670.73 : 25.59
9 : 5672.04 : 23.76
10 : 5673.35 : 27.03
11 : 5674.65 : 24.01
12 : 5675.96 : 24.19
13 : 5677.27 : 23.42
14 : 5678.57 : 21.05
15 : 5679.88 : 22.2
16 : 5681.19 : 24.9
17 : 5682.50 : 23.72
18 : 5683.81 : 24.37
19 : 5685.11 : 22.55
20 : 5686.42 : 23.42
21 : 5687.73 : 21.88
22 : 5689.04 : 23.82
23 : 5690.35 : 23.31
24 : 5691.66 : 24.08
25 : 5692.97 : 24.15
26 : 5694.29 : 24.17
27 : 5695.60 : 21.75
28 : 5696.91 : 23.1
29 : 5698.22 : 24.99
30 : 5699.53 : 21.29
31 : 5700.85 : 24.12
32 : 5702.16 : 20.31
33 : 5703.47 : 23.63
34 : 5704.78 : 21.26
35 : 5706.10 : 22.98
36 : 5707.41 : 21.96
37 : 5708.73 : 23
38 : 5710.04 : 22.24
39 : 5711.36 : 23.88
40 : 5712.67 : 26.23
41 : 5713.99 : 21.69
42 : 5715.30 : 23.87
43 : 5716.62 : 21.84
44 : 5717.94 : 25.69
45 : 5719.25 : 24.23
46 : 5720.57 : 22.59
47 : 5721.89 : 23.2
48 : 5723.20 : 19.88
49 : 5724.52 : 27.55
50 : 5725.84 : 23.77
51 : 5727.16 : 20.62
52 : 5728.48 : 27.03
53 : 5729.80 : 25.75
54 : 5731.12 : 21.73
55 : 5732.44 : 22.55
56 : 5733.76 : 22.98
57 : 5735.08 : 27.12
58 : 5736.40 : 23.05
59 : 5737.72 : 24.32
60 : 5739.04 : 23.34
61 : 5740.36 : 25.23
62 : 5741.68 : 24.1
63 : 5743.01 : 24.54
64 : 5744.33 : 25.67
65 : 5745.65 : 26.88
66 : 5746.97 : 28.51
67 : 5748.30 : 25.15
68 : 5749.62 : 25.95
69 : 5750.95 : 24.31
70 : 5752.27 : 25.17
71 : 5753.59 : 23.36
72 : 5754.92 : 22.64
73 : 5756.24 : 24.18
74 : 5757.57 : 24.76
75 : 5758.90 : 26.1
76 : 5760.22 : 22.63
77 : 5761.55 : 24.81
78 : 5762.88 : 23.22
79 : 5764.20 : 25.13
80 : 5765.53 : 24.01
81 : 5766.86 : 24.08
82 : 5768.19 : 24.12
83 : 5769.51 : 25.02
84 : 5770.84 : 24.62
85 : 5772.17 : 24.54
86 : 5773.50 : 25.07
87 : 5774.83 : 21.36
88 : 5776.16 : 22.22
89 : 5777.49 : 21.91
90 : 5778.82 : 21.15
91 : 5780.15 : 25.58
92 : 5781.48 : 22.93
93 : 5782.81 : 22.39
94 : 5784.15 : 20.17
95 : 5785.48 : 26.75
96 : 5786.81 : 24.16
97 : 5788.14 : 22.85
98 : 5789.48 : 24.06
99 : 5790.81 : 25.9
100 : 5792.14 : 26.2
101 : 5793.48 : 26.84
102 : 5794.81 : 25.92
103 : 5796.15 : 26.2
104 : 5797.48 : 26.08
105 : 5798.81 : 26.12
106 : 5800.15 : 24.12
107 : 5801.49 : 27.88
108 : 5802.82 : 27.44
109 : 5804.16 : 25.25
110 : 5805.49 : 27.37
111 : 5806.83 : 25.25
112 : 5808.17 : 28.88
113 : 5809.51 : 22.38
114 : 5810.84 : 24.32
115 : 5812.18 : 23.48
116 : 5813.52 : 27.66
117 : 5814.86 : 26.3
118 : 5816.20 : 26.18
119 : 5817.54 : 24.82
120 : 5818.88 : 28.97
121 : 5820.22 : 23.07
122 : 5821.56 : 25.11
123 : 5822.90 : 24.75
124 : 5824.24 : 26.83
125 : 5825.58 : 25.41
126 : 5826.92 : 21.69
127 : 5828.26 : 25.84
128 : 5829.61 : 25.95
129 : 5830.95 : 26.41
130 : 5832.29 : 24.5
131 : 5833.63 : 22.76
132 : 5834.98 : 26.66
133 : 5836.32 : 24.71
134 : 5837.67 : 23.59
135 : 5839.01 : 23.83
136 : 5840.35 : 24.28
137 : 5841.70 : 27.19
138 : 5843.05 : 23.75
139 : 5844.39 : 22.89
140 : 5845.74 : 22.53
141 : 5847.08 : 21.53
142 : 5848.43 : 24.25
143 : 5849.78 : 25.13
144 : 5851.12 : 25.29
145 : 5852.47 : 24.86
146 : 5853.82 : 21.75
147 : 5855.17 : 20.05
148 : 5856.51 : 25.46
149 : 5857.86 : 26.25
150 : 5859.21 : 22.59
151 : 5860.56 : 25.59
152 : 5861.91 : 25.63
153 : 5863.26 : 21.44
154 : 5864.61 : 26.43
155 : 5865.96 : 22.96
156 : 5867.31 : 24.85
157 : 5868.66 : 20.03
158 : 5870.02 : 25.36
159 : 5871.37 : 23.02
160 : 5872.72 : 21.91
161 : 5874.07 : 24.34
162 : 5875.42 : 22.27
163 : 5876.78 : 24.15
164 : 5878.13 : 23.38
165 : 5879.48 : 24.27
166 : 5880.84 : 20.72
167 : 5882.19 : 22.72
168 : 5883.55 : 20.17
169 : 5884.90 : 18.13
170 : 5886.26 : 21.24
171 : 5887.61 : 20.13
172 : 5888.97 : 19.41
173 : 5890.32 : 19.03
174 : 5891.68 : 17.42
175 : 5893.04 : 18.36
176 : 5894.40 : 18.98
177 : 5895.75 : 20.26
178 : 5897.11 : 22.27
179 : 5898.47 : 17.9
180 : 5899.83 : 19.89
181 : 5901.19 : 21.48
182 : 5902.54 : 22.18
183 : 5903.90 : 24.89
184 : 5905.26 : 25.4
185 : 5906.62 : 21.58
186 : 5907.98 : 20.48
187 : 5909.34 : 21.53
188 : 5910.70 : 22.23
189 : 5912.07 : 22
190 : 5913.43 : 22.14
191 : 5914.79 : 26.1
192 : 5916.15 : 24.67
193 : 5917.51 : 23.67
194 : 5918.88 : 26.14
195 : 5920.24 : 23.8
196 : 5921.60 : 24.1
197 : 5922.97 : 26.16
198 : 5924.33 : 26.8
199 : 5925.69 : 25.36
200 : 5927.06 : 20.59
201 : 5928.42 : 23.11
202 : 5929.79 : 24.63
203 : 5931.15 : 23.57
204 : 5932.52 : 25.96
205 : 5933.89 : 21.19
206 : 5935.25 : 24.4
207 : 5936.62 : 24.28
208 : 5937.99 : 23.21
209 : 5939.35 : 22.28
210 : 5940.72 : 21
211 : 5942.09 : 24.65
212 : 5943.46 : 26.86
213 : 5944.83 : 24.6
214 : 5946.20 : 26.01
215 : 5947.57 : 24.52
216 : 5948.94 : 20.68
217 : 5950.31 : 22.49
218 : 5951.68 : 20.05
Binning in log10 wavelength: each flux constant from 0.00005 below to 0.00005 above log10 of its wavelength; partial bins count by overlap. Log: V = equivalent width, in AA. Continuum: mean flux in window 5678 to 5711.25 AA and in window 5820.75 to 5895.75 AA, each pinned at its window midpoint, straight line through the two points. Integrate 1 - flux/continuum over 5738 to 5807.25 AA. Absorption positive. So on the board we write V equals -4.8 AA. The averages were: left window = 23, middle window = 24.7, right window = 23.2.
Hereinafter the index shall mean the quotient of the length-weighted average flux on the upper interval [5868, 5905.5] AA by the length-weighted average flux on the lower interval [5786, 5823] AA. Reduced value 0.83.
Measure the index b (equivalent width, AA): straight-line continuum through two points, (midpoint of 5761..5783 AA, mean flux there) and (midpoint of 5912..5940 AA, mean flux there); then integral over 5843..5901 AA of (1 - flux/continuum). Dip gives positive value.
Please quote 4.0 AA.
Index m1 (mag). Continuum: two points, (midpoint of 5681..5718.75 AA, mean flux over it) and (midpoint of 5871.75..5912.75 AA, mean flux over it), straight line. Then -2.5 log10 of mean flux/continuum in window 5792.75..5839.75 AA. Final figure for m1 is -0.16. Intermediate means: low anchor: 23.2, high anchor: 21.3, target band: 25.5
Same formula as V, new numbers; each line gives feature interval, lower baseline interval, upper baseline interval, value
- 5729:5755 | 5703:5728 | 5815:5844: -1.16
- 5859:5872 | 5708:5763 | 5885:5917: -1.16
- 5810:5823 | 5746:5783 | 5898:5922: -0.98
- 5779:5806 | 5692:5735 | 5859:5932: -2.53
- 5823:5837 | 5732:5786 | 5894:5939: -0.81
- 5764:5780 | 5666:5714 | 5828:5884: -0.06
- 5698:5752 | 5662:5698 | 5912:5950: -1.06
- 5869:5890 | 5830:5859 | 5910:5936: 1.84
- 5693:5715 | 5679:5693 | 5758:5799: 0.58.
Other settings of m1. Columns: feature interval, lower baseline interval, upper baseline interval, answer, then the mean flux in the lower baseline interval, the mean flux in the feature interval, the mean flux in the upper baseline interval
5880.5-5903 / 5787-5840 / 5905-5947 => 0.21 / 25.4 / 20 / 23.8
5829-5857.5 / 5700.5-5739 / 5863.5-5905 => -0.10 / 23.4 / 24.2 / 21.6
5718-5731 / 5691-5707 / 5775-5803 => -0.02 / 23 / 23.8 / 24.5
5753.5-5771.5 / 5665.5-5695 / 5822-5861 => -0.01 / 23.5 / 24.2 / 24.4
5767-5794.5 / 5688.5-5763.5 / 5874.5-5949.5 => -0.02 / 23.9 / 23.9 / 22.6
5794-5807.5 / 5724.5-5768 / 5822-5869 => -0.08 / 24.5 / 26.2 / 24.3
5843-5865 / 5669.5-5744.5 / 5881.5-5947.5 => -0.04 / 23.6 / 23.8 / 22.6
